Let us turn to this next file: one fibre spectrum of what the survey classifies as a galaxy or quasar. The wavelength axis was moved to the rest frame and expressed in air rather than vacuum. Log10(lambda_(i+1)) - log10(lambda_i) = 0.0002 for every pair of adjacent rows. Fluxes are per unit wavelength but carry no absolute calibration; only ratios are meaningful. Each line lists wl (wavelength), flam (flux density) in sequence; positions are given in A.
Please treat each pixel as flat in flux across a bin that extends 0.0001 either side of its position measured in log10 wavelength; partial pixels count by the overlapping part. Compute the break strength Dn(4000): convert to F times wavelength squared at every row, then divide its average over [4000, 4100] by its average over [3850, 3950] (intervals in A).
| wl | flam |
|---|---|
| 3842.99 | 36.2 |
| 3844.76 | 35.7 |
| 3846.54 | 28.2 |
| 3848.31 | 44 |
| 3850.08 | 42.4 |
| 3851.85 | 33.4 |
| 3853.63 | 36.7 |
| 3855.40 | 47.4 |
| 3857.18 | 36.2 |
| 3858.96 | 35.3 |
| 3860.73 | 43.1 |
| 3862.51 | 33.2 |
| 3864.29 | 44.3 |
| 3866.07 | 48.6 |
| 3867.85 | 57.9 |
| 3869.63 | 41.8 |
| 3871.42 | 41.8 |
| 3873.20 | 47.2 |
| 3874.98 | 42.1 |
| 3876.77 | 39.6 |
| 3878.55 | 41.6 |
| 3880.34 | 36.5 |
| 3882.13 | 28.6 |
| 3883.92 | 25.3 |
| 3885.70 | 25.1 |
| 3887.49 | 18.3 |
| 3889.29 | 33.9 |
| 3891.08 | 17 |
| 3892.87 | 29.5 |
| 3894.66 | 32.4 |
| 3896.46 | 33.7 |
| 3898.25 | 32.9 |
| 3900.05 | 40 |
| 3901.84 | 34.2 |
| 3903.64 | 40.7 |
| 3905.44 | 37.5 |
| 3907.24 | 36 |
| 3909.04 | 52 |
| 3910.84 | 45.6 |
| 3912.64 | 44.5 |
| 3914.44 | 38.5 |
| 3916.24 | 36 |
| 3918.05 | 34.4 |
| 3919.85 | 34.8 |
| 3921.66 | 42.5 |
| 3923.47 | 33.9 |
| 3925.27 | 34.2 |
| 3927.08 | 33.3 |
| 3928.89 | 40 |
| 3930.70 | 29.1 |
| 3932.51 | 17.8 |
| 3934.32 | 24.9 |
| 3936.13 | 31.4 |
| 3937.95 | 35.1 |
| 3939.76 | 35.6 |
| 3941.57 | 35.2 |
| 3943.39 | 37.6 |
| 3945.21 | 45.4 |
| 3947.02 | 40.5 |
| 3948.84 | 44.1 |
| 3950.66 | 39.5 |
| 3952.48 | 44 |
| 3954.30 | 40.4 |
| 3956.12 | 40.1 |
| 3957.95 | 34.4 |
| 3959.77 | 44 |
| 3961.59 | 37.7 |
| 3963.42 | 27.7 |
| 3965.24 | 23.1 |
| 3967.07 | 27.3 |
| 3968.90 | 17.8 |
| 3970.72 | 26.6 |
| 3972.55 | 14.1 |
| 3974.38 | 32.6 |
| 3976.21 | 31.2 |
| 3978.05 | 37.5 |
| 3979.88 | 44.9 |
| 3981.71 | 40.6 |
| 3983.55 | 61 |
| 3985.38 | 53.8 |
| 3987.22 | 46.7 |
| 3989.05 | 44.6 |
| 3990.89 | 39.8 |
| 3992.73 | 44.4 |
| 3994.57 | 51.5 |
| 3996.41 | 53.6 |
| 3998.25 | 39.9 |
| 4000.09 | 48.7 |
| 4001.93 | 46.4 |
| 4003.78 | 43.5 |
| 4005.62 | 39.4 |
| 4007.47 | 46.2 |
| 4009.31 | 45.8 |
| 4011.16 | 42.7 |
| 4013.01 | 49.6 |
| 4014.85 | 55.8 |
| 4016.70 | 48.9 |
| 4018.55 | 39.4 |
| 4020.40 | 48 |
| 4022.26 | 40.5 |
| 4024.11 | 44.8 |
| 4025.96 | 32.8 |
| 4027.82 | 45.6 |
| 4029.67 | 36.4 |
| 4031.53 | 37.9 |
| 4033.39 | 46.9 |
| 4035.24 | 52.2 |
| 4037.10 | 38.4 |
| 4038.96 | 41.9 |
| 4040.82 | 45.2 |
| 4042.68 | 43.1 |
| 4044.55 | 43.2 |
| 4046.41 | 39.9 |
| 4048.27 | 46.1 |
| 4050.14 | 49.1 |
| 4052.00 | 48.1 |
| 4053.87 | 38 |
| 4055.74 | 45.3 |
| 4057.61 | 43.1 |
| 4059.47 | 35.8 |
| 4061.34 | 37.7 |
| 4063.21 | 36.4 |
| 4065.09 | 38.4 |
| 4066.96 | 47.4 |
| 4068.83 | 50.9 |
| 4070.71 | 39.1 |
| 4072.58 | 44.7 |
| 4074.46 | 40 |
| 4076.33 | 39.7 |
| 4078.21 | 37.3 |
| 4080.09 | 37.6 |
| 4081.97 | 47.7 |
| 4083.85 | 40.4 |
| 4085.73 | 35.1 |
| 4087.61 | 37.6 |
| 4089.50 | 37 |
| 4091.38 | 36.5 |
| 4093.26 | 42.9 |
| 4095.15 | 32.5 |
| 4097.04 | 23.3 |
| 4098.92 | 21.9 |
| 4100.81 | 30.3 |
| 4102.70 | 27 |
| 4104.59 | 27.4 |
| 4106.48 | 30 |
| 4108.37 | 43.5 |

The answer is 1.22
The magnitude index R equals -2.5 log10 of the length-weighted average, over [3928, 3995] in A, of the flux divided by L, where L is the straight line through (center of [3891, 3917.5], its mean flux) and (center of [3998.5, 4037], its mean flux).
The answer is 0.12 mag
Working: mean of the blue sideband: 37.3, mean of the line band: 36.7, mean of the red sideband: 44.4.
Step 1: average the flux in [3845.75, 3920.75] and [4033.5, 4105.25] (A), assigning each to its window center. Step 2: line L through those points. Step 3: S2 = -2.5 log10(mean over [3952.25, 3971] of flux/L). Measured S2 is 0.17 mag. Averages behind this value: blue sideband 37.4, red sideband 39.5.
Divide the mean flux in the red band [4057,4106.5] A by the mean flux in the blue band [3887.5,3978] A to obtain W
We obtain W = 1.1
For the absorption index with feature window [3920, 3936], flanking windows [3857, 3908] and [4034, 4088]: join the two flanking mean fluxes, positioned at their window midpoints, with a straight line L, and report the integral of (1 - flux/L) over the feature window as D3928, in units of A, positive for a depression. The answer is 2.4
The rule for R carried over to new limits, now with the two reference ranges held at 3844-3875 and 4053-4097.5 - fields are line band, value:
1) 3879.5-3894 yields 0.46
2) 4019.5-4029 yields -0.06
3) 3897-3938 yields 0.13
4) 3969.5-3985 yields 0.11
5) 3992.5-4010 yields -0.15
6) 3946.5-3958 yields -0.01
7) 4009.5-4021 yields -0.18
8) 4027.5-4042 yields -0.08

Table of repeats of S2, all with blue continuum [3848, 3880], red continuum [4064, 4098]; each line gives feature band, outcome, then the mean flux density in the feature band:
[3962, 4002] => 0.05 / 38.7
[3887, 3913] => 0.17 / 35.3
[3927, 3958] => 0.14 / 36.1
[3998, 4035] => -0.11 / 44.2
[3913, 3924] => 0.11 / 37.1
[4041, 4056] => -0.11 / 44.1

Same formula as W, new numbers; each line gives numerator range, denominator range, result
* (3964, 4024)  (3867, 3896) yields 1.19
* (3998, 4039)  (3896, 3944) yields 1.23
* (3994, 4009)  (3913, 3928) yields 1.27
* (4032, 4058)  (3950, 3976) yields 1.38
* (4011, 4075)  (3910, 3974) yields 1.25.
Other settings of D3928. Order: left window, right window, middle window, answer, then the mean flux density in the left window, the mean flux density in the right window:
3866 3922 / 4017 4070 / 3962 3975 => 5.0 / 37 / 42.6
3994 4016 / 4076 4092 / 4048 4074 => -1.0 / 46.9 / 38.8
